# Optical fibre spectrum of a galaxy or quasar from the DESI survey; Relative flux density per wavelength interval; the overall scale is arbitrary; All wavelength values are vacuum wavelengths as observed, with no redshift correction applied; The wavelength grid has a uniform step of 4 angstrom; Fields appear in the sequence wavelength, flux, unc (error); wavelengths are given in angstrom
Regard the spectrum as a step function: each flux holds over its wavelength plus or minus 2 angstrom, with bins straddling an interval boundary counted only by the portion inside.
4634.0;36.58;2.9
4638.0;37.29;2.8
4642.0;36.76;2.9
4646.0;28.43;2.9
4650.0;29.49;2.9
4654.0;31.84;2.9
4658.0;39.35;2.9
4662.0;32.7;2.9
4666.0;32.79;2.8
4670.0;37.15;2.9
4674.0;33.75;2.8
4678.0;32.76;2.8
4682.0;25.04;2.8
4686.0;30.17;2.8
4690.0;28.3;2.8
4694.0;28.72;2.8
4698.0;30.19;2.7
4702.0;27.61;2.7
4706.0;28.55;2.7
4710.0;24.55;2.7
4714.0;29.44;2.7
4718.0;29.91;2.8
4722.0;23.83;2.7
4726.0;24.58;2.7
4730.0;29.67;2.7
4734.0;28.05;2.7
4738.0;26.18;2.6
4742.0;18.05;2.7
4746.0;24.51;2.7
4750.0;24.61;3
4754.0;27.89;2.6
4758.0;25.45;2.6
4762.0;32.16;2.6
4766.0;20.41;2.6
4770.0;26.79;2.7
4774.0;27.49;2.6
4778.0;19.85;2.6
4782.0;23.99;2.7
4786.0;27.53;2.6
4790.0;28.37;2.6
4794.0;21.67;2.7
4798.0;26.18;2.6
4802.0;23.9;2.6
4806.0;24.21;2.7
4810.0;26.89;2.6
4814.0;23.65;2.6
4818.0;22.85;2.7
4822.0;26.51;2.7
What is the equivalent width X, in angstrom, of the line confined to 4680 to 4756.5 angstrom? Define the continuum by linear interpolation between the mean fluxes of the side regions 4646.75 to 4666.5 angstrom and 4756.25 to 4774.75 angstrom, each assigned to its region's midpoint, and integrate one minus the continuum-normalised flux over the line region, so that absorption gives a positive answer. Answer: 6.3 angstrom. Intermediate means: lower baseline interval 33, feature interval 26.8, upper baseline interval 26.4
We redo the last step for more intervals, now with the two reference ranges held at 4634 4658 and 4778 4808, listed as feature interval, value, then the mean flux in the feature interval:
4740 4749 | 2.0 angstrom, 21.7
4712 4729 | 1.2 angstrom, 27.1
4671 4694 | 0.9 angstrom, 30.2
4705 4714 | 0.9 angstrom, 27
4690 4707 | 1.0 angstrom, 28.7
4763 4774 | 0.5 angstrom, 25.1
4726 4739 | 0.4 angstrom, 27.6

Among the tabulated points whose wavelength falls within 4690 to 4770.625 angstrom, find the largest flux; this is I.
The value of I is 32.16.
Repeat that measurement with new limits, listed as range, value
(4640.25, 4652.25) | 36.76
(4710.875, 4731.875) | 29.91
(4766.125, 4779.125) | 27.49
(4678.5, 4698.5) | 30.19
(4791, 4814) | 26.89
